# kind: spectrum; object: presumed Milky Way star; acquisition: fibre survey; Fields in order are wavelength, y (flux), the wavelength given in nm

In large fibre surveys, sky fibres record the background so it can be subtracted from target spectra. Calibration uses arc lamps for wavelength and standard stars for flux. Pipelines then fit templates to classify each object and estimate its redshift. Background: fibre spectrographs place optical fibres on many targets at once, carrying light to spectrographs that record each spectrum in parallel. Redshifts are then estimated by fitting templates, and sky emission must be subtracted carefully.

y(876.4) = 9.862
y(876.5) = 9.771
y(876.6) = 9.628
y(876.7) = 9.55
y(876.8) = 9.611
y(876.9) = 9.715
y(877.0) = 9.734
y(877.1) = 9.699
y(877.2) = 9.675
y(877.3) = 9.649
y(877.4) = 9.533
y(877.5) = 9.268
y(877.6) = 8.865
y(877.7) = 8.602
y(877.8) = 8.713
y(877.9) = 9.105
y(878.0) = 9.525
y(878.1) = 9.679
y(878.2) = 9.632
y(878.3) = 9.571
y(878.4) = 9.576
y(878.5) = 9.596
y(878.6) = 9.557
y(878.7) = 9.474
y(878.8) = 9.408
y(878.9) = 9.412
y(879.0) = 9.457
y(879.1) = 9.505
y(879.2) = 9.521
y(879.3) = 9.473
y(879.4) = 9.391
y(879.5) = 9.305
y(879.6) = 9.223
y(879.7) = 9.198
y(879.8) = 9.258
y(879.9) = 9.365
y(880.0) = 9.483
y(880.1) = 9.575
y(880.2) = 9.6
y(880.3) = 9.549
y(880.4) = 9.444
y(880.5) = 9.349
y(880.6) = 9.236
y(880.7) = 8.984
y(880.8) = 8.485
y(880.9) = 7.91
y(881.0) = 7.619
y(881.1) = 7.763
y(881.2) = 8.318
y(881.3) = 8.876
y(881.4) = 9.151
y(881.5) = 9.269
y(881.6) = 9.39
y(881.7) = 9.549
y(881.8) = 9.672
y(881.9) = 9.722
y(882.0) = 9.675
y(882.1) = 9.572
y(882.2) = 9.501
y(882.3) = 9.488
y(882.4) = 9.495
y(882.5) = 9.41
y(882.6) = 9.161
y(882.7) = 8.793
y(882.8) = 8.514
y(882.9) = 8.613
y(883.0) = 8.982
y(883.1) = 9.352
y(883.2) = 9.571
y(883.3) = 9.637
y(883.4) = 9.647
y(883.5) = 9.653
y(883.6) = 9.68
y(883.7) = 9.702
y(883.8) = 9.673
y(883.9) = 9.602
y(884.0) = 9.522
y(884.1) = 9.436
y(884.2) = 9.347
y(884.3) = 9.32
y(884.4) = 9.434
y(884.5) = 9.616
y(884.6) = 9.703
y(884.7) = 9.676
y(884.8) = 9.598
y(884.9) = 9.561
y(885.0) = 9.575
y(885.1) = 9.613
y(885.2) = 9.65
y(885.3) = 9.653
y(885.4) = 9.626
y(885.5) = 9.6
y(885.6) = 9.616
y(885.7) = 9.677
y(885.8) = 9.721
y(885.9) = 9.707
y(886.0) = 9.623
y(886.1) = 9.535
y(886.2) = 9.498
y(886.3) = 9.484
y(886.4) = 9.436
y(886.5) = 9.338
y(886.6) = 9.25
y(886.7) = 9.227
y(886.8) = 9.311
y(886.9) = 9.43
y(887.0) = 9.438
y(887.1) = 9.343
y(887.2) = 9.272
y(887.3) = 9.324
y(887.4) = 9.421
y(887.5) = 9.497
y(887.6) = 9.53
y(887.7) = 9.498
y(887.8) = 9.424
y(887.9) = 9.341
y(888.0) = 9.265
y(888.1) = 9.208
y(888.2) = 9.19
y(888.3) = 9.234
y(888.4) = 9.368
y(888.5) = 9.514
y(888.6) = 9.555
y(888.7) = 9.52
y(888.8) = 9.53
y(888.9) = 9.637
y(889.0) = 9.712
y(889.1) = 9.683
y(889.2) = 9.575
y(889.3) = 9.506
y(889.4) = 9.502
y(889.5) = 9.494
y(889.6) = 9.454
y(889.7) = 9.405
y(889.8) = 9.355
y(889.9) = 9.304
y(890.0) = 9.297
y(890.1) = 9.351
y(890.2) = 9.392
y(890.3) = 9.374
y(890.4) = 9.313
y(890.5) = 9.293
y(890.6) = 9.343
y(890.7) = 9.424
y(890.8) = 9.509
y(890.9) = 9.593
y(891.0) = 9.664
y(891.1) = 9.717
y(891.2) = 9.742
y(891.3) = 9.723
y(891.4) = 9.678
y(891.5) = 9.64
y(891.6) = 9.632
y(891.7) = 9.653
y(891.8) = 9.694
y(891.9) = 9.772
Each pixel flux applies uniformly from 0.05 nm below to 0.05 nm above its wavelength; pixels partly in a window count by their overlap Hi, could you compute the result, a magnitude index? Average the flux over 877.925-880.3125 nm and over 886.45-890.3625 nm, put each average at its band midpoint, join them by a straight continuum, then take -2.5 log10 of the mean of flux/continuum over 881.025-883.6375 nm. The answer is 0.03 mag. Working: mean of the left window 9.47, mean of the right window 9.41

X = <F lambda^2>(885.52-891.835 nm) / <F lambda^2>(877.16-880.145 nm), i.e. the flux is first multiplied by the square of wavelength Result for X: 1.03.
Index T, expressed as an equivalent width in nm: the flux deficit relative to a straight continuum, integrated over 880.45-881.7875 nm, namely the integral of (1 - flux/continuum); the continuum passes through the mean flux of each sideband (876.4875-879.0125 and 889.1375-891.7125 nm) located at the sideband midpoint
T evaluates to 0.10 nm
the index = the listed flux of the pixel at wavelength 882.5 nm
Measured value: 9.41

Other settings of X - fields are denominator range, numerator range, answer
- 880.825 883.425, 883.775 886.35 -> 1.06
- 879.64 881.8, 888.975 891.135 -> 1.07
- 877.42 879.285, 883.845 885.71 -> 1.04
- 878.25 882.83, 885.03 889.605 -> 1.04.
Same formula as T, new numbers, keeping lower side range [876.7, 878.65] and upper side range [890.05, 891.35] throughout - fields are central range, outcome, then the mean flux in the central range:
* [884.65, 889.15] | 0.00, 9.49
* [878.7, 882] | 0.09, 9.18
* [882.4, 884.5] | 0.02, 9.36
